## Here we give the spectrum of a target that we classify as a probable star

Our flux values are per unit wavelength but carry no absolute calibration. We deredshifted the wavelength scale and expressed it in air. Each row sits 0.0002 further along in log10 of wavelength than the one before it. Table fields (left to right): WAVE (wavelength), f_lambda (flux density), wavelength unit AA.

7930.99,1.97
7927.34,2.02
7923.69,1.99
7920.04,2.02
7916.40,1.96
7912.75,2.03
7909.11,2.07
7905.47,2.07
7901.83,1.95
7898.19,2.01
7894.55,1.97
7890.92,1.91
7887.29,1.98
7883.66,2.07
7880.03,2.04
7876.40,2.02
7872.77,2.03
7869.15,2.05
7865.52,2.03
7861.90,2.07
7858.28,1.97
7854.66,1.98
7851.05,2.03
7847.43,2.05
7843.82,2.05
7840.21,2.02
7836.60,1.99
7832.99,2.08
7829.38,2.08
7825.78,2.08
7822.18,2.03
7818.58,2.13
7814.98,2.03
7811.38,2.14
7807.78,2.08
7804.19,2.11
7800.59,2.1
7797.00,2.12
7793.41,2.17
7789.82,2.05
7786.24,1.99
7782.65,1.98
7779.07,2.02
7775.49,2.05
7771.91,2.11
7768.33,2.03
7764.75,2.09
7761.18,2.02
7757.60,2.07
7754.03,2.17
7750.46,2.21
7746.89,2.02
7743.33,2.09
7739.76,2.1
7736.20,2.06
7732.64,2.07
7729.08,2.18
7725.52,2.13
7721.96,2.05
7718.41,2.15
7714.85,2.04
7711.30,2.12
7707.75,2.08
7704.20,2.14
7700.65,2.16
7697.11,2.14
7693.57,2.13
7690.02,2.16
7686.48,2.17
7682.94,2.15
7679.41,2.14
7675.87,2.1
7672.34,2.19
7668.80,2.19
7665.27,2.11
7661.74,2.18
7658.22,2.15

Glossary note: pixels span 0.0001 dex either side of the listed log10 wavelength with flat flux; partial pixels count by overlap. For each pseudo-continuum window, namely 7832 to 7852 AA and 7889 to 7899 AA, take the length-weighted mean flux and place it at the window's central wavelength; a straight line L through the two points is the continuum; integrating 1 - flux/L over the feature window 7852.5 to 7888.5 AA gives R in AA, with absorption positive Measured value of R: -0.6 AA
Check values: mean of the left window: 2.03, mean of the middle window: 2.02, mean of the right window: 1.96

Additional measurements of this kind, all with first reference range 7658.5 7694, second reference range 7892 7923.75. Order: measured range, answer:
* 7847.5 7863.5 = 0.2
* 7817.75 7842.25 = 0.0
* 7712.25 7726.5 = 0.2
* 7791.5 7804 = -0.3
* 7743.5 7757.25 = -0.1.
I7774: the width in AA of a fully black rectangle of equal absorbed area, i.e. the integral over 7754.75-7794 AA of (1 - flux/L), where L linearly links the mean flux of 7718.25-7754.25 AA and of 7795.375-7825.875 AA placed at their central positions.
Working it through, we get 0.9 AA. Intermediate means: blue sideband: 2.11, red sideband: 2.09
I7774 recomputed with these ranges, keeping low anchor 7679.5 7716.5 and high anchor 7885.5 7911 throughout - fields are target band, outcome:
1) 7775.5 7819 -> -0.2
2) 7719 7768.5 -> 0.1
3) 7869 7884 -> -0.2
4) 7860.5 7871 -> -0.2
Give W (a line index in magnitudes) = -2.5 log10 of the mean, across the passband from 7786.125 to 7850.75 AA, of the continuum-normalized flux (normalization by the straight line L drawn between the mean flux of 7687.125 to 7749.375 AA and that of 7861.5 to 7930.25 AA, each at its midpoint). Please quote -0.01 mag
